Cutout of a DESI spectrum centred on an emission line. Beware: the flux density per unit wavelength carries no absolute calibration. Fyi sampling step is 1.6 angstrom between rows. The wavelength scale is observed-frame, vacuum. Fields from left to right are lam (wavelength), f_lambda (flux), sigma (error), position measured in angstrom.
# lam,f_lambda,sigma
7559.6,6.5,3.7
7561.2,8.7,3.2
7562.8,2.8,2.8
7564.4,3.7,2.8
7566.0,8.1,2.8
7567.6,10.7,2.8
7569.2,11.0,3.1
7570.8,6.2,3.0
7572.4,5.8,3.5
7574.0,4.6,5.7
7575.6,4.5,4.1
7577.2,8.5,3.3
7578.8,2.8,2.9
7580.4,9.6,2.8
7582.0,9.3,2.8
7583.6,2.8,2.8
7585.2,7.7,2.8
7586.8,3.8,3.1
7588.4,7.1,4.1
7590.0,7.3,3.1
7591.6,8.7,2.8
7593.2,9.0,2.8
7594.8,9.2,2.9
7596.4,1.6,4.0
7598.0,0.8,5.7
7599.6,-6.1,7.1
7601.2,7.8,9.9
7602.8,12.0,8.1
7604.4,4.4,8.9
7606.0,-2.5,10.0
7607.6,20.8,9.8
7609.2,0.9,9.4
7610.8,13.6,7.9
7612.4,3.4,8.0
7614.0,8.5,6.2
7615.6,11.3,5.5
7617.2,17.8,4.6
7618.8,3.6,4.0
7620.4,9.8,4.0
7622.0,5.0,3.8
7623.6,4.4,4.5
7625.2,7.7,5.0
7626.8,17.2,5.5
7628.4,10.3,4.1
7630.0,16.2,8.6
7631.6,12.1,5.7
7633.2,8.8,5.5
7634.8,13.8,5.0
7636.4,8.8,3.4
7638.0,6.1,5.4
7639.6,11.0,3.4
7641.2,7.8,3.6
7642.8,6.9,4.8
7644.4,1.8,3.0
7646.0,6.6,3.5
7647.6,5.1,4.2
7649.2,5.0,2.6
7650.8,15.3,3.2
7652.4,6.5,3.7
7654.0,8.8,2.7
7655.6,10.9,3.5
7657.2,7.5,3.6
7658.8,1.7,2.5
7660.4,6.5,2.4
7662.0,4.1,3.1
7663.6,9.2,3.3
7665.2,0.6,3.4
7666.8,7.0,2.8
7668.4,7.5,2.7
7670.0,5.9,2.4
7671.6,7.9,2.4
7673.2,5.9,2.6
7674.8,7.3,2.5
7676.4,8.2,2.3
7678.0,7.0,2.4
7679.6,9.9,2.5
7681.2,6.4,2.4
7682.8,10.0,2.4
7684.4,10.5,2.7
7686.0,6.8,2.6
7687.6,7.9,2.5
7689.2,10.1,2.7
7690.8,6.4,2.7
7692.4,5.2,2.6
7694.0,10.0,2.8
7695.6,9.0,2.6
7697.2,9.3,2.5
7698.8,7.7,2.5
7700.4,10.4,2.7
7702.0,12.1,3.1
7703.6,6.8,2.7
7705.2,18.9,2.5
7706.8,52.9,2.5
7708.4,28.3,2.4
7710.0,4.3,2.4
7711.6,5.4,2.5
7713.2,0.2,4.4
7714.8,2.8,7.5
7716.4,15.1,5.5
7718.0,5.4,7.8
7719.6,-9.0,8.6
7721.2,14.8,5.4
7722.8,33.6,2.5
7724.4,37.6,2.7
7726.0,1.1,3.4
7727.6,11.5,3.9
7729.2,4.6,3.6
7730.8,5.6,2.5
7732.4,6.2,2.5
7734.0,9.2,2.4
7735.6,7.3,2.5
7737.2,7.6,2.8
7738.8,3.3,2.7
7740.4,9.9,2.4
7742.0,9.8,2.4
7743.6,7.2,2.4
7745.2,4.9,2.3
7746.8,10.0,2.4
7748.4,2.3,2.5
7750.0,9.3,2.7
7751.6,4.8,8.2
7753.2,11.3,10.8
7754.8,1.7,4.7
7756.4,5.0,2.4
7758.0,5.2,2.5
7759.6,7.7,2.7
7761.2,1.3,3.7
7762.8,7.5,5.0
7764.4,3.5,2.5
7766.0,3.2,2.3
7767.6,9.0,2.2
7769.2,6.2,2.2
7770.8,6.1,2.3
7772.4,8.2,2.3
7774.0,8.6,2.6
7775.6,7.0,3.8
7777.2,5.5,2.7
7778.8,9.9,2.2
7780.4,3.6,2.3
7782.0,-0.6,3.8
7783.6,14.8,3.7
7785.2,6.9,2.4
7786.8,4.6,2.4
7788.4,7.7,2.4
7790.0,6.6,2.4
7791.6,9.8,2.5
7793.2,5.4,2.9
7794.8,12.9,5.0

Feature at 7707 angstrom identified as [S II] 6716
